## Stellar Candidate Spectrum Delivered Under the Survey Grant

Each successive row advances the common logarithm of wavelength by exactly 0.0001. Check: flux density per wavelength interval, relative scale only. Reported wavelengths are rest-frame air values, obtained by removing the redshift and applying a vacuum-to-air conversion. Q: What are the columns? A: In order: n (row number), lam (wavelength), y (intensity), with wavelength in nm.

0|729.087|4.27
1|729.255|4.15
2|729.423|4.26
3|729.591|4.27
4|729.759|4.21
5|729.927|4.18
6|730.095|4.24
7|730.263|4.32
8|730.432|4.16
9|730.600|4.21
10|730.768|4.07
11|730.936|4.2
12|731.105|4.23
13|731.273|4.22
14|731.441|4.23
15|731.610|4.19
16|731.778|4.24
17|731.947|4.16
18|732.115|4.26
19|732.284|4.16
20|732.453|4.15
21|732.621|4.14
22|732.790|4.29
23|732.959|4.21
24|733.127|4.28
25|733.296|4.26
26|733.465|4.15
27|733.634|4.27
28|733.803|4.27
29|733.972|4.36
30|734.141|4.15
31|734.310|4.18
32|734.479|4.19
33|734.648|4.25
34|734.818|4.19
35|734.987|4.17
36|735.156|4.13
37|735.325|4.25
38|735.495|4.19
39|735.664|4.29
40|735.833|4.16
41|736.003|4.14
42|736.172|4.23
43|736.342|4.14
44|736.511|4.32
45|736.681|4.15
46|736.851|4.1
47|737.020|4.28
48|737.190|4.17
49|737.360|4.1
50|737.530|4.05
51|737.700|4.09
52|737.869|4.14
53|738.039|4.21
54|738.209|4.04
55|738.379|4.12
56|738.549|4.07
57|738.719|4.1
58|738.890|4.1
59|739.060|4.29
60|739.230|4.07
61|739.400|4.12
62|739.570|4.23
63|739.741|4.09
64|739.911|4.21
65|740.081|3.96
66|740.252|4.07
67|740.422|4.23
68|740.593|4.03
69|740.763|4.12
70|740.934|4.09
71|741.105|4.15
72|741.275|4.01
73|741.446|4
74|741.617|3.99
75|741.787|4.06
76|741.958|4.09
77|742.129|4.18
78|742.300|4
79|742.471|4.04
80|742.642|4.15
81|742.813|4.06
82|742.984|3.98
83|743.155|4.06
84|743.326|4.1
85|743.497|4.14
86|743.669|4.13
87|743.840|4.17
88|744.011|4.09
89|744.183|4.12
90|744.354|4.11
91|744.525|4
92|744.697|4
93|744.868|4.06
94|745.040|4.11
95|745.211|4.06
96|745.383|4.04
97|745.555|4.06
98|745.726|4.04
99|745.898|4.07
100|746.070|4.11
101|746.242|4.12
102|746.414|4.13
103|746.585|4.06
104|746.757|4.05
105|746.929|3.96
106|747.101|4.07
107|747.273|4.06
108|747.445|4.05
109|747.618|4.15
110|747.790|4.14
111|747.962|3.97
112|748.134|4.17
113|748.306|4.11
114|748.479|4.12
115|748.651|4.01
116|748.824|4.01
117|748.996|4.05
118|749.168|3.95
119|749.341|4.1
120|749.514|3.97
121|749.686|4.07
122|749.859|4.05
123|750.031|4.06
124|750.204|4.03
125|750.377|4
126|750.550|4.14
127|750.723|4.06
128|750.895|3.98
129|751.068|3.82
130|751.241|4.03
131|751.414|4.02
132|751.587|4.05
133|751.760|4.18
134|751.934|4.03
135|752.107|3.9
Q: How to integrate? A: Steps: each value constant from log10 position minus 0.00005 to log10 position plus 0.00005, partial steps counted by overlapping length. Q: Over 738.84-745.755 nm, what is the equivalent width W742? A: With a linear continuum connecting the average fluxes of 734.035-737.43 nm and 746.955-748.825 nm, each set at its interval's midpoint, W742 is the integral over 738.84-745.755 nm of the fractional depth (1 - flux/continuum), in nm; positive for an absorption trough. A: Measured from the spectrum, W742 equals 0.07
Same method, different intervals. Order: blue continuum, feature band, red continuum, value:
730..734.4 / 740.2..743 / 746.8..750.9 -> 0.03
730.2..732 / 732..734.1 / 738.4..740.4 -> -0.02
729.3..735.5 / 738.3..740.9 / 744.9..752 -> 0.01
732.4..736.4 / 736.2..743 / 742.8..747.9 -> 0.06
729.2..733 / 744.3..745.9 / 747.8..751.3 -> 0.01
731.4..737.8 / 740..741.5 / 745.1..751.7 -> 0.02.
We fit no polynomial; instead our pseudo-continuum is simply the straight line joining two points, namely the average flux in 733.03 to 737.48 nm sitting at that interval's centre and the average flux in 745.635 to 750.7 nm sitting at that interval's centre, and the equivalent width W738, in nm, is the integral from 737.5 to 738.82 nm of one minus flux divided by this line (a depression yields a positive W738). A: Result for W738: 0.02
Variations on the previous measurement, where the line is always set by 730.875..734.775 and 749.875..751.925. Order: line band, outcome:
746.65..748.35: -0.002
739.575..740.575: 0.007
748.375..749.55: 0.006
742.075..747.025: 0.028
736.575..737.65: 0.008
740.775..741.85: 0.020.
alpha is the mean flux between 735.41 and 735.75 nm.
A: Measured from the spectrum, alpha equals 4.25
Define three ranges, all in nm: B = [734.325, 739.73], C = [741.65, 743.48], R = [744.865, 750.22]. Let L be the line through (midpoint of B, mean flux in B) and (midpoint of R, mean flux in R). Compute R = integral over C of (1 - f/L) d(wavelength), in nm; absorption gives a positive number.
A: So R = 0.02 nm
